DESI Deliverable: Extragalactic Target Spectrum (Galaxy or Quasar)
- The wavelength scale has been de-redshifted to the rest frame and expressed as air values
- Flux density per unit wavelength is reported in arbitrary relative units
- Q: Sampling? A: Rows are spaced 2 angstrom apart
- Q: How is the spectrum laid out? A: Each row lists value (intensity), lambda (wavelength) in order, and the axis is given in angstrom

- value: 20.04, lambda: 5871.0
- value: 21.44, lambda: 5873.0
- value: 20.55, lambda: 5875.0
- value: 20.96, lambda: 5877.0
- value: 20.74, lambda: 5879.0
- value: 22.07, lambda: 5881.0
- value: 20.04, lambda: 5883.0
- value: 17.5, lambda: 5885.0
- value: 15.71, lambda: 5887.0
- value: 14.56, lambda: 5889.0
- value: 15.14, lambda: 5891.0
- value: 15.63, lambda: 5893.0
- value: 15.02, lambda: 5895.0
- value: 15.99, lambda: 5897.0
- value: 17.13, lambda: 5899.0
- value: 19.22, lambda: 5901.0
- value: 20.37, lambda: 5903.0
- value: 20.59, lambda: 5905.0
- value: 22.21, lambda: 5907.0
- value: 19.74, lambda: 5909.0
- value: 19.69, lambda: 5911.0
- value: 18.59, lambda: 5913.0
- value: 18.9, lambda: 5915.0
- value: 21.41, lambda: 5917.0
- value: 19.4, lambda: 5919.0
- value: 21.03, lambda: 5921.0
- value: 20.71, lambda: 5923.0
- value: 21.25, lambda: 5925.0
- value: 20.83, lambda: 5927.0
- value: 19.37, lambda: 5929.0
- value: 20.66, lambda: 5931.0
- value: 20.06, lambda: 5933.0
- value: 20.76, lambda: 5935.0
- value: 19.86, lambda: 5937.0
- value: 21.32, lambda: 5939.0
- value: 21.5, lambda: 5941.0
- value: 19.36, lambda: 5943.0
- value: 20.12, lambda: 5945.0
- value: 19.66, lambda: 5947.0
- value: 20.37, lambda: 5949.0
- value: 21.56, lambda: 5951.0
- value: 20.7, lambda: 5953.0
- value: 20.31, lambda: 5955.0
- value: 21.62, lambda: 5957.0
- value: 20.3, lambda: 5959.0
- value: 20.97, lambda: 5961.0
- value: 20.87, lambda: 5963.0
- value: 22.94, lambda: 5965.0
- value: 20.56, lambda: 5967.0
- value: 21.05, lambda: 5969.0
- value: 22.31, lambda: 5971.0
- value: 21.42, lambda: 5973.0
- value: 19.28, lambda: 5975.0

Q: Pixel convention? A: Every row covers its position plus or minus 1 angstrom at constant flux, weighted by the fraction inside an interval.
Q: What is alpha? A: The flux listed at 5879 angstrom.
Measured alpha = 20.74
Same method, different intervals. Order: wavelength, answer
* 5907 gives 22.21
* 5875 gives 20.55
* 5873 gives 21.44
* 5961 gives 20.97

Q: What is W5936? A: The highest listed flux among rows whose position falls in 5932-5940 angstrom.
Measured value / 21.32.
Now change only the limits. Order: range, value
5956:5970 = 22.94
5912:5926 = 21.41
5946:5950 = 20.37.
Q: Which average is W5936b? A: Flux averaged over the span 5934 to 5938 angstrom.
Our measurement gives 20.3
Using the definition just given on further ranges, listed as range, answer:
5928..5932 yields 20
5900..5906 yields 20.1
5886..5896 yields 15.2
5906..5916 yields 19.8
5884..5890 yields 15.9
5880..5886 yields 19.9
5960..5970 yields 21.3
